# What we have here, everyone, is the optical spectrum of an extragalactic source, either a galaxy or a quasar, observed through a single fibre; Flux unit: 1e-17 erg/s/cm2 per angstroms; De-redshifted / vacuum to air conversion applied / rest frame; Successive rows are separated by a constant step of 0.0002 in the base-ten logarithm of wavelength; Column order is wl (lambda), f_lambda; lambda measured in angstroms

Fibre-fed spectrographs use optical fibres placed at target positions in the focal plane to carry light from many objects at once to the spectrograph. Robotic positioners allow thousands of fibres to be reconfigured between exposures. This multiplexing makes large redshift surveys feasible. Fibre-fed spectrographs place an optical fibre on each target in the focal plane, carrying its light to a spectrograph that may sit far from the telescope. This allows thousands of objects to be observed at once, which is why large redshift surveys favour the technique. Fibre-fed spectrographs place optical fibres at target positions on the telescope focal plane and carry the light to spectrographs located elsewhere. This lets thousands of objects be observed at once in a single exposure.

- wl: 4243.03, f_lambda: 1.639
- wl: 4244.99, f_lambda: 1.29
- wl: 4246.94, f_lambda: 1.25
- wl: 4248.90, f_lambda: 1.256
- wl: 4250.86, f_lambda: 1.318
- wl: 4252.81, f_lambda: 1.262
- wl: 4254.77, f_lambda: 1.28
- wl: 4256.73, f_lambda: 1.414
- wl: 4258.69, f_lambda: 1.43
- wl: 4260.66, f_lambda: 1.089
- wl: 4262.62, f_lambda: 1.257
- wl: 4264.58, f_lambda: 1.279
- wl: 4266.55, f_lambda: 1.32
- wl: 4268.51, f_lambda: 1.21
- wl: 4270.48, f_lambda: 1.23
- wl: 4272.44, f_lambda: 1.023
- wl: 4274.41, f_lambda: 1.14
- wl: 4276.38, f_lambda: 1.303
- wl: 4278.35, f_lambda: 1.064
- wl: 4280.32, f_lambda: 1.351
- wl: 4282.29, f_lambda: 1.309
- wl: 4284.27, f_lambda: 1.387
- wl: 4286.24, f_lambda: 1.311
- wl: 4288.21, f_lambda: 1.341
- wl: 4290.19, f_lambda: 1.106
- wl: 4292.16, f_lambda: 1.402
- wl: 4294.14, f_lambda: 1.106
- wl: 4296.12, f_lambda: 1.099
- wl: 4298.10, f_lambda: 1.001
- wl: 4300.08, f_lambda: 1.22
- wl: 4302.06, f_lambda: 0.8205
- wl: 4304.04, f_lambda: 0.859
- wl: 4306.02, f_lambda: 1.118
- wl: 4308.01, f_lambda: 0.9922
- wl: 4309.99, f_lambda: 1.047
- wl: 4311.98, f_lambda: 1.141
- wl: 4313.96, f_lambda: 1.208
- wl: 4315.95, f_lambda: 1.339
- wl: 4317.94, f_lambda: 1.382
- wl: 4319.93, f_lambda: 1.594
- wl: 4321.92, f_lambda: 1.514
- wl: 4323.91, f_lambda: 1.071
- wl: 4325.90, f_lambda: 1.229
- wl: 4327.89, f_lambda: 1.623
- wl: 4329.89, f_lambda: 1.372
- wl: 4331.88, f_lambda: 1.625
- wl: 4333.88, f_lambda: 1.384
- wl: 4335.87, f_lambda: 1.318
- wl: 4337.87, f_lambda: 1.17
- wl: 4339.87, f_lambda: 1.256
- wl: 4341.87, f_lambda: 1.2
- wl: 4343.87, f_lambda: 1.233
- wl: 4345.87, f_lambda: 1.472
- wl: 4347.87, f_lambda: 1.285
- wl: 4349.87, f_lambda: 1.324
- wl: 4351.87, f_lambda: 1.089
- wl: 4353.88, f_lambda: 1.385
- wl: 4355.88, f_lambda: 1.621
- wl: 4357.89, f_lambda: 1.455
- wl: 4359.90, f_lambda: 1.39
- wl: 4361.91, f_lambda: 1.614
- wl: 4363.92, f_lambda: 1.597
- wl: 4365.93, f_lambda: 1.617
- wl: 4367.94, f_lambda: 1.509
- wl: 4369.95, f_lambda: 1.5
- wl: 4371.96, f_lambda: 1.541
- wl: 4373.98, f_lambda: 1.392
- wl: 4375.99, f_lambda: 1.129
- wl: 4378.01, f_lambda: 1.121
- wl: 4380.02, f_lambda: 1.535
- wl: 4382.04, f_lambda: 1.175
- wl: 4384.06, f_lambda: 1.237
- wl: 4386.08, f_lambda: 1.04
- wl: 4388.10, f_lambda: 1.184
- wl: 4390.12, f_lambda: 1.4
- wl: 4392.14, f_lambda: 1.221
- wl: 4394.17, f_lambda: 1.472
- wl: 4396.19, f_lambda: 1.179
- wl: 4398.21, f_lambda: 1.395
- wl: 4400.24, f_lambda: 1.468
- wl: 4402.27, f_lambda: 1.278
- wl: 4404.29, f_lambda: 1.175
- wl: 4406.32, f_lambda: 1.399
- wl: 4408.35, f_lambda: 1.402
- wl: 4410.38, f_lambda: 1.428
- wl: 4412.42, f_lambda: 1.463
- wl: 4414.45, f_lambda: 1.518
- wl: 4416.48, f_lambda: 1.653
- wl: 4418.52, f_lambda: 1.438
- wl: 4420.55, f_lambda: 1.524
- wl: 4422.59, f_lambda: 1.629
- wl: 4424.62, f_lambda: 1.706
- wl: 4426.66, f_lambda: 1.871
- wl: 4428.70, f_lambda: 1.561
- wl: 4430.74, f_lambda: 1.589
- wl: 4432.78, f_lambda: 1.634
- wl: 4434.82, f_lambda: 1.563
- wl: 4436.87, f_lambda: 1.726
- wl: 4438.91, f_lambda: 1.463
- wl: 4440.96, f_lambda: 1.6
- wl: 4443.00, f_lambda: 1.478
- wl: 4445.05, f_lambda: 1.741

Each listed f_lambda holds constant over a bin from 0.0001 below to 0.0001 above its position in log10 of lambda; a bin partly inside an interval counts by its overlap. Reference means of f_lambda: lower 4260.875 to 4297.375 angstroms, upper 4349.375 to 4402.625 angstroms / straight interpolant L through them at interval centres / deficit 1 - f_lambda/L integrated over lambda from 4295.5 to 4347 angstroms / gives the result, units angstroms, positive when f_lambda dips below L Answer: 1.9 angstroms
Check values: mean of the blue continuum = 1.23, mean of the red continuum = 1.37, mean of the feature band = 1.24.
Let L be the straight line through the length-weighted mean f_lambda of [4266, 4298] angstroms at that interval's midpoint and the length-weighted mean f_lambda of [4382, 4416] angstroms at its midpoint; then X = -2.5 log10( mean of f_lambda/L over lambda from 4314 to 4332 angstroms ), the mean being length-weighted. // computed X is -0.11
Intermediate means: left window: 1.22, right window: 1.33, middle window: 1.4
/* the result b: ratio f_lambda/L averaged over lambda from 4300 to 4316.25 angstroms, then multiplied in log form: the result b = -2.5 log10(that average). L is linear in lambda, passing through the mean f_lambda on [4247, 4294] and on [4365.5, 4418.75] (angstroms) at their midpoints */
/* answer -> 0.21 mag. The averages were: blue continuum 1.26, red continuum 1.36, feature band 1.06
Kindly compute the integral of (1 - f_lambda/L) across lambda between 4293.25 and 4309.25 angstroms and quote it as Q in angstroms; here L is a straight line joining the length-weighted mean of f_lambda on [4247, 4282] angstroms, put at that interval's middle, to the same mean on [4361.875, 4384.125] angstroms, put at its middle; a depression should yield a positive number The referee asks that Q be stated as 3.41 angstroms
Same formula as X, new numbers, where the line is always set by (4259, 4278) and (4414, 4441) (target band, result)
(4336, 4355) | 0.10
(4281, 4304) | 0.08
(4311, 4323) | -0.02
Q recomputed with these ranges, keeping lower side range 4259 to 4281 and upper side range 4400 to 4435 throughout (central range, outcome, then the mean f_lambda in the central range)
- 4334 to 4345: 0.9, 1.25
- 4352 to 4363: -0.5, 1.46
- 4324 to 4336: -0.6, 1.41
